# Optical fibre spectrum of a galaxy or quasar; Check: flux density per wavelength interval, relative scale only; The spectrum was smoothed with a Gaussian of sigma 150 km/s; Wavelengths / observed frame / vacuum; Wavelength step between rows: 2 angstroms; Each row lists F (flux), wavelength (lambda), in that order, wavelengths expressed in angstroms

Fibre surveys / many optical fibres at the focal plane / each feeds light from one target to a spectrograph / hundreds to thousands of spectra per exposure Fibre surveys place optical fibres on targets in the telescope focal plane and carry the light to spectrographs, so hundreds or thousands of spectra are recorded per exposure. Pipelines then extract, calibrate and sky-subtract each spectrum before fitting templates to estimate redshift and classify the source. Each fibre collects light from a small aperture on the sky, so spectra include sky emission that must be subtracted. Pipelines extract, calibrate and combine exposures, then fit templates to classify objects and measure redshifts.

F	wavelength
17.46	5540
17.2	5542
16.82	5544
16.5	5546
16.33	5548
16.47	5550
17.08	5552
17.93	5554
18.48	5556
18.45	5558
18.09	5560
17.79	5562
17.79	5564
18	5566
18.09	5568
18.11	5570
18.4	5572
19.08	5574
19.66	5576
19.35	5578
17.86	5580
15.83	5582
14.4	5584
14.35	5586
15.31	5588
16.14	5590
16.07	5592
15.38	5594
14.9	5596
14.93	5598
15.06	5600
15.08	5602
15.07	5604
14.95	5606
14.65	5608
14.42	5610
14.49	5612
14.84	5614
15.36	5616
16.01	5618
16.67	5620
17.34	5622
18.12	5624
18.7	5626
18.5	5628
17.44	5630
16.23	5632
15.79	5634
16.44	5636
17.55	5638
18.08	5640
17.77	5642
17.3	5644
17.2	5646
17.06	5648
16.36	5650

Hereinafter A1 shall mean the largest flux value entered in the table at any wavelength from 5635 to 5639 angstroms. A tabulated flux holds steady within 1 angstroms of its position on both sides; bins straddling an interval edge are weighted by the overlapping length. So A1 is 17.55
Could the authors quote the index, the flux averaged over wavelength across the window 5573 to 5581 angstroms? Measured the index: 19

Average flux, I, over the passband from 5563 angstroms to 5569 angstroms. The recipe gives 18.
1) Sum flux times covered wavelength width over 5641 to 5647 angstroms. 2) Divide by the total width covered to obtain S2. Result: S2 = 17.4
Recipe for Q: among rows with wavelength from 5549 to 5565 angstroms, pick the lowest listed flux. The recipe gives 16.47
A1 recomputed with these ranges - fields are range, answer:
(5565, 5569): 18.09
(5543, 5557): 18.48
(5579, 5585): 17.86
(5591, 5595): 16.07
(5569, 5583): 19.66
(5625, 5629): 18.7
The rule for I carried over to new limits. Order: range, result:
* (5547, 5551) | 16.4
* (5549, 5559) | 17.7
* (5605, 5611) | 14.7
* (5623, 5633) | 17.8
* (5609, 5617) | 14.8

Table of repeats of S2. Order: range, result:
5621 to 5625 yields 17.7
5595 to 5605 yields 15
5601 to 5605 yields 15.1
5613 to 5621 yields 15.7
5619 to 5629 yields 17.9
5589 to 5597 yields 15.6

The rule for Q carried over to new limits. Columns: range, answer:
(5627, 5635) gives 15.79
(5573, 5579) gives 19.08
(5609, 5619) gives 14.42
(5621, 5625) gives 17.34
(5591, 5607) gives 14.9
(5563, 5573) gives 17.79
